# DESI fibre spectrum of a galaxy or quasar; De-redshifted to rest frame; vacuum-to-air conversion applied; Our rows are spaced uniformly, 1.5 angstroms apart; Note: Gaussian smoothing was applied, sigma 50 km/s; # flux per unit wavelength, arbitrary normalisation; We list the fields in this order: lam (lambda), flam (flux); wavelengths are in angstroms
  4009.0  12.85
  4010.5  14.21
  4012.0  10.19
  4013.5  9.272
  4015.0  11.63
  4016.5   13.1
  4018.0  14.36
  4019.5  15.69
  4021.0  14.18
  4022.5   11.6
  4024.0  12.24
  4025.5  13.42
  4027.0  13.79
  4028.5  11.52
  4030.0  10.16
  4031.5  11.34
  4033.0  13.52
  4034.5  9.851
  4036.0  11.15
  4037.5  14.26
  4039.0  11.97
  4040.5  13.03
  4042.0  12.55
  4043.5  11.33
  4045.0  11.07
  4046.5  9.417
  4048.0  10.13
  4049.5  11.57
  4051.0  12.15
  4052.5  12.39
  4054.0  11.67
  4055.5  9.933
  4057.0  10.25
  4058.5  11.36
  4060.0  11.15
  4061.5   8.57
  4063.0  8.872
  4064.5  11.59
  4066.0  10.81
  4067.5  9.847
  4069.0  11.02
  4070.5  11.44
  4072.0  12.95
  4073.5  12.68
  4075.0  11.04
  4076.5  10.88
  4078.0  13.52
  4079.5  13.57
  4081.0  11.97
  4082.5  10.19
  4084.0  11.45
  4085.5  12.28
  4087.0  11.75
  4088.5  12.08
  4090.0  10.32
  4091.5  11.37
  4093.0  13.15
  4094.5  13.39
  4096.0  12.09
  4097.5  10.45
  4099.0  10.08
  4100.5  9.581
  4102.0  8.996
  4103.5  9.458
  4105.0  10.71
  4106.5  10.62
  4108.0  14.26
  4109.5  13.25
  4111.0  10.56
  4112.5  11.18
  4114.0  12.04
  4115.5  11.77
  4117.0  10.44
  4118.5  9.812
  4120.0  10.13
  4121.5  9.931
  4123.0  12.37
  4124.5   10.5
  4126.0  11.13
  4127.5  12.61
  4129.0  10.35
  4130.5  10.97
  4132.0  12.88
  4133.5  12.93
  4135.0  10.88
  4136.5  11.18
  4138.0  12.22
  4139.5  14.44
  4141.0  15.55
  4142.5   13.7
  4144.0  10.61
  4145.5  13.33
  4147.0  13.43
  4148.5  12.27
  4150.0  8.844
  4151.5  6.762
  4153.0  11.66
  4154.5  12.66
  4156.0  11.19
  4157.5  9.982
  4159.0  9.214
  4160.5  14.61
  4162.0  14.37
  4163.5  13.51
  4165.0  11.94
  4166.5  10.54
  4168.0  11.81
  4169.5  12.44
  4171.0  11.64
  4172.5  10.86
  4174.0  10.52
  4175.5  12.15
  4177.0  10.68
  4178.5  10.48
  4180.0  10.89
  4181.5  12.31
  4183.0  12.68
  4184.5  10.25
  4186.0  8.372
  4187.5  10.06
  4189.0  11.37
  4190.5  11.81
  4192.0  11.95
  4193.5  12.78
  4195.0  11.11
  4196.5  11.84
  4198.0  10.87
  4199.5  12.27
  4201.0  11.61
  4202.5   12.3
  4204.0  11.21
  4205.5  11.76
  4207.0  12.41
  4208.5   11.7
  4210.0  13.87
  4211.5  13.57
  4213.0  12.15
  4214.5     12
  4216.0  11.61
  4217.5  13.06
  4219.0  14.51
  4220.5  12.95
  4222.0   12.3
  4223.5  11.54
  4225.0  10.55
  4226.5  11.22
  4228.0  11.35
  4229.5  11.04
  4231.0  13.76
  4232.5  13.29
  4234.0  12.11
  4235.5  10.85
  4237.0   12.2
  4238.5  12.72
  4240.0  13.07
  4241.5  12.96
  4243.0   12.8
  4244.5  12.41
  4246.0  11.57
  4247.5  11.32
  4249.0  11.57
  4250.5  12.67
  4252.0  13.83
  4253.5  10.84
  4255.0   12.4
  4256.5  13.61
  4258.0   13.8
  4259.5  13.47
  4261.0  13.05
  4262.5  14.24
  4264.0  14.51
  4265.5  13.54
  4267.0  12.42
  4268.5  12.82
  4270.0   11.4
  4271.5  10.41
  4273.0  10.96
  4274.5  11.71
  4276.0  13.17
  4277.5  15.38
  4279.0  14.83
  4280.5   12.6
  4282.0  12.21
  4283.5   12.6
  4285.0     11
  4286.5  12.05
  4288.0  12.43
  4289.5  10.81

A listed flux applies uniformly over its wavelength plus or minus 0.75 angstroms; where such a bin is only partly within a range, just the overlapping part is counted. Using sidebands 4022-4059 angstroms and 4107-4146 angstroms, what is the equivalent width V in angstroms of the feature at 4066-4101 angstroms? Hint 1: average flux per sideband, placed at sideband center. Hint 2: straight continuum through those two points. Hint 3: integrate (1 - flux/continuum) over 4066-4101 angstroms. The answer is 0.5 angstroms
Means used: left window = 11.7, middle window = 11.6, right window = 11.9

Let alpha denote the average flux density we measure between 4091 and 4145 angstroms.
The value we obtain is 11.6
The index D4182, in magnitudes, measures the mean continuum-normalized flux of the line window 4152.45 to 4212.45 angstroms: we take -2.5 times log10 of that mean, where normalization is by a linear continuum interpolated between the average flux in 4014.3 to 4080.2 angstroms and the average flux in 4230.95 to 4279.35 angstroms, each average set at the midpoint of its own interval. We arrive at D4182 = 0.06 mag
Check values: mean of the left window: 11.8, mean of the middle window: 11.7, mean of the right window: 12.7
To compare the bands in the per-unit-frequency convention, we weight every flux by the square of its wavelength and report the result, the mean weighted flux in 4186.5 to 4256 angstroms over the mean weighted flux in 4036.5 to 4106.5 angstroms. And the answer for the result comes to 1.2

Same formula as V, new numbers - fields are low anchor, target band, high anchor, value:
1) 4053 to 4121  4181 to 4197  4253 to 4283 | 1.1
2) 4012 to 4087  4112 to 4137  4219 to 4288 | 1.6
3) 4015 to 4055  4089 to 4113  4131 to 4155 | 1.8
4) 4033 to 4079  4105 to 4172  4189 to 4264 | 0.5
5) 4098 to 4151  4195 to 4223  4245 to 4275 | -0.4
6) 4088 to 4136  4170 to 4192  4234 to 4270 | 1.7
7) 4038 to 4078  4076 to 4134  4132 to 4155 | 1.3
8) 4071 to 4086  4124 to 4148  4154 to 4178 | -1.0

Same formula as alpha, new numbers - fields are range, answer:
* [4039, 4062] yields 11.2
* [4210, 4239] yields 12.3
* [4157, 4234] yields 11.8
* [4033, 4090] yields 11.4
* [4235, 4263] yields 12.6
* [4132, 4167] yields 12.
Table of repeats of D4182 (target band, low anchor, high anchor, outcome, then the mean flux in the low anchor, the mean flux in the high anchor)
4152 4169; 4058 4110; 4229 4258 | 0.00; 11.3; 12.4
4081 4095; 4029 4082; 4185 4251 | -0.02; 11.4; 12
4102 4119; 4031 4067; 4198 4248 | 0.04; 11.2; 12.2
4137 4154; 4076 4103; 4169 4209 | -0.06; 11.5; 11.4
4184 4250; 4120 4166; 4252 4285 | 0.04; 11.8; 12.8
